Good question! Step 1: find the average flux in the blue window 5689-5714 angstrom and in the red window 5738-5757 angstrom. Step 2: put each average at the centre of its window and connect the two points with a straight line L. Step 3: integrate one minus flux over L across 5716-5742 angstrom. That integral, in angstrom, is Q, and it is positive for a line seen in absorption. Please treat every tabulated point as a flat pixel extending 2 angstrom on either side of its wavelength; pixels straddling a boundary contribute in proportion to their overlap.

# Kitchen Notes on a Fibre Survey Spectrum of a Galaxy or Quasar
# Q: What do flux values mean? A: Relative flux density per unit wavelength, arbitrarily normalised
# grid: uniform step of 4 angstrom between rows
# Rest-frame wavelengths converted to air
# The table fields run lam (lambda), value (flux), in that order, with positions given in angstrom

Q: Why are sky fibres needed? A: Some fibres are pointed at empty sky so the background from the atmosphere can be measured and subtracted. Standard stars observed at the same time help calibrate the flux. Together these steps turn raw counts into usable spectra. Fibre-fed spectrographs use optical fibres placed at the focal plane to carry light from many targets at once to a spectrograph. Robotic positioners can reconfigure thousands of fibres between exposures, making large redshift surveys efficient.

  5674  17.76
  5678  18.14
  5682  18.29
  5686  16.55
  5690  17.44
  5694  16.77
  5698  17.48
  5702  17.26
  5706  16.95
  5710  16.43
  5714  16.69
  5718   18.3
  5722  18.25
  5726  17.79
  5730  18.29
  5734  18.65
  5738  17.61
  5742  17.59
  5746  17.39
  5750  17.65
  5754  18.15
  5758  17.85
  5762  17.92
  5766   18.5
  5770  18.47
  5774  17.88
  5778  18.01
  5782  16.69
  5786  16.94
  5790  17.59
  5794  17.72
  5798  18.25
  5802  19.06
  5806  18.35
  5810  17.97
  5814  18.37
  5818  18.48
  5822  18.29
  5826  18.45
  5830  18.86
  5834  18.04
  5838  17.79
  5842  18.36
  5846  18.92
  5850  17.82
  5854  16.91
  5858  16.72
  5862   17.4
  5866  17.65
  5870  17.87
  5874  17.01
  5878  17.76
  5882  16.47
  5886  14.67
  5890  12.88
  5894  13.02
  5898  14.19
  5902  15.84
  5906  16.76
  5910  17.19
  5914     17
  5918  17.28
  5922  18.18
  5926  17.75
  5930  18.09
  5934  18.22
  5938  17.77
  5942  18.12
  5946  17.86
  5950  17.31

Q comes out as -1.0 angstrom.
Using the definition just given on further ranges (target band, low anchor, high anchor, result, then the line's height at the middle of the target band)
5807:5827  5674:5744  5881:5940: -1.6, 16.9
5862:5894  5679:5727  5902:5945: 2.4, 17.5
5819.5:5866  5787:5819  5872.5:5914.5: -2.4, 17.1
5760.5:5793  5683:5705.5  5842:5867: -0.7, 17.4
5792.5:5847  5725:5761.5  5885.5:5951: -3.2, 17.3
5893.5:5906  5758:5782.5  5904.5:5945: 2.0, 17.7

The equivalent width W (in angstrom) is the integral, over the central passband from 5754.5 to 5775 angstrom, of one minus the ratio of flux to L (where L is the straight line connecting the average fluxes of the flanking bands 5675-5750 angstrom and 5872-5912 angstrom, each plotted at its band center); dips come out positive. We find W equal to -1.4 angstrom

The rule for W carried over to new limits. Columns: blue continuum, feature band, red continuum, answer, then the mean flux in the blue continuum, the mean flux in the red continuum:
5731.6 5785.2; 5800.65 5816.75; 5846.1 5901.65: -1.17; 17.9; 16.3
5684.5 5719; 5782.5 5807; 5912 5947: -0.73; 17.1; 17.8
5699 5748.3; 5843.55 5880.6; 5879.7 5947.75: -1.59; 17.6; 16.5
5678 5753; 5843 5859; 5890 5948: -0.60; 17.5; 16.8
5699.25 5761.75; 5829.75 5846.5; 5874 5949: -1.23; 17.7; 16.6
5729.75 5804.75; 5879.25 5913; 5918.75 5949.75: 5.05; 17.9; 17.9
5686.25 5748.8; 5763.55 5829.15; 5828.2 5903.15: -3.75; 17.5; 16.8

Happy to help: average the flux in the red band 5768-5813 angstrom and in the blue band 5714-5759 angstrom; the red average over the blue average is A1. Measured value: 1.0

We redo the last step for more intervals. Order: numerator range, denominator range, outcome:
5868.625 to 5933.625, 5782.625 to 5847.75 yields 0.90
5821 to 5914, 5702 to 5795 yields 0.95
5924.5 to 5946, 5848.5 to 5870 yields 1.04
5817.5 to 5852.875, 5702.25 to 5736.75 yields 1.04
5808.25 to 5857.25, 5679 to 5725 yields 1.05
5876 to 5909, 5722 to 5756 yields 0.85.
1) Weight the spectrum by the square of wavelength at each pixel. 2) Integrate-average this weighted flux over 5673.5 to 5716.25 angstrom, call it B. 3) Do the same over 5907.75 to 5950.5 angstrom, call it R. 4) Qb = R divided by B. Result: 1.11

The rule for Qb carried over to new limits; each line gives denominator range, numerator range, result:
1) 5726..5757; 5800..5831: 1.06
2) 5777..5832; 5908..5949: 1.02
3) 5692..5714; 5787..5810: 1.11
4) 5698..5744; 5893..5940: 1.02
